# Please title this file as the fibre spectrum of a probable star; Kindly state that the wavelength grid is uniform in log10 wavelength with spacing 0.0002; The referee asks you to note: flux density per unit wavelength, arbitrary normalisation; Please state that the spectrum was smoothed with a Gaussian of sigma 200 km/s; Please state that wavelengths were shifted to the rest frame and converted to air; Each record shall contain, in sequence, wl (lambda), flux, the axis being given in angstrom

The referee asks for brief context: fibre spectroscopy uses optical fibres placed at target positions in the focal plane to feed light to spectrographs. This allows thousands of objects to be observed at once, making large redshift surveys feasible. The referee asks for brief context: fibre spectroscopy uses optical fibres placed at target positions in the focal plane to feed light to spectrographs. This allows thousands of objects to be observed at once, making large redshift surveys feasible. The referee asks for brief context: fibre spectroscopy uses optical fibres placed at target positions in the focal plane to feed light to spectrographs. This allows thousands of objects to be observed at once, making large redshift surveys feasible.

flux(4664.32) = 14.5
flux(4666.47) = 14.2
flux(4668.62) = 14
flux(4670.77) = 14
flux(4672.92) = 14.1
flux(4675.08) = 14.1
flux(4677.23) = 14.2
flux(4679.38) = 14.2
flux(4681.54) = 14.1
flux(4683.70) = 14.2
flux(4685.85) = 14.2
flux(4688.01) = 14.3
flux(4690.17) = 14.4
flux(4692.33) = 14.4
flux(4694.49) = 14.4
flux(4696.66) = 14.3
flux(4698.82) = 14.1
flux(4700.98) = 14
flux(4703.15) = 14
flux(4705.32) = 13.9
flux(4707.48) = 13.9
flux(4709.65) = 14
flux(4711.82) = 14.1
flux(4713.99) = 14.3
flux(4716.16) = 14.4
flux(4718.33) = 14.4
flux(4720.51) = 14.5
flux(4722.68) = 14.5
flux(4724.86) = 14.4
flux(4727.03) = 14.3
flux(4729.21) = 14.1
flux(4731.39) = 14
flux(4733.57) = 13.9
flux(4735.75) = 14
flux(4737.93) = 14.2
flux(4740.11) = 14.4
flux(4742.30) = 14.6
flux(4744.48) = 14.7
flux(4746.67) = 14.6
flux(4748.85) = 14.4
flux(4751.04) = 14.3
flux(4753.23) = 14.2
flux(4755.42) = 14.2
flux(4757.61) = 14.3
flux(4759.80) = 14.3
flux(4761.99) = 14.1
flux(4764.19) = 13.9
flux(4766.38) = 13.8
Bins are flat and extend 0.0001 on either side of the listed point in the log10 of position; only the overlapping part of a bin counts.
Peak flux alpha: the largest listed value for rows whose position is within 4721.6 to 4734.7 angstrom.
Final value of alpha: 14.5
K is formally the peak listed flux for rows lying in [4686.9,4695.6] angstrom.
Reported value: 14.4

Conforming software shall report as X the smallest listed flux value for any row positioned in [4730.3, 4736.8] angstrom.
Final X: 13.9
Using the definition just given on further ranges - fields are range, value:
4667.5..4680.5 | 14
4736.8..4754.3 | 14.2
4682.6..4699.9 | 14.1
